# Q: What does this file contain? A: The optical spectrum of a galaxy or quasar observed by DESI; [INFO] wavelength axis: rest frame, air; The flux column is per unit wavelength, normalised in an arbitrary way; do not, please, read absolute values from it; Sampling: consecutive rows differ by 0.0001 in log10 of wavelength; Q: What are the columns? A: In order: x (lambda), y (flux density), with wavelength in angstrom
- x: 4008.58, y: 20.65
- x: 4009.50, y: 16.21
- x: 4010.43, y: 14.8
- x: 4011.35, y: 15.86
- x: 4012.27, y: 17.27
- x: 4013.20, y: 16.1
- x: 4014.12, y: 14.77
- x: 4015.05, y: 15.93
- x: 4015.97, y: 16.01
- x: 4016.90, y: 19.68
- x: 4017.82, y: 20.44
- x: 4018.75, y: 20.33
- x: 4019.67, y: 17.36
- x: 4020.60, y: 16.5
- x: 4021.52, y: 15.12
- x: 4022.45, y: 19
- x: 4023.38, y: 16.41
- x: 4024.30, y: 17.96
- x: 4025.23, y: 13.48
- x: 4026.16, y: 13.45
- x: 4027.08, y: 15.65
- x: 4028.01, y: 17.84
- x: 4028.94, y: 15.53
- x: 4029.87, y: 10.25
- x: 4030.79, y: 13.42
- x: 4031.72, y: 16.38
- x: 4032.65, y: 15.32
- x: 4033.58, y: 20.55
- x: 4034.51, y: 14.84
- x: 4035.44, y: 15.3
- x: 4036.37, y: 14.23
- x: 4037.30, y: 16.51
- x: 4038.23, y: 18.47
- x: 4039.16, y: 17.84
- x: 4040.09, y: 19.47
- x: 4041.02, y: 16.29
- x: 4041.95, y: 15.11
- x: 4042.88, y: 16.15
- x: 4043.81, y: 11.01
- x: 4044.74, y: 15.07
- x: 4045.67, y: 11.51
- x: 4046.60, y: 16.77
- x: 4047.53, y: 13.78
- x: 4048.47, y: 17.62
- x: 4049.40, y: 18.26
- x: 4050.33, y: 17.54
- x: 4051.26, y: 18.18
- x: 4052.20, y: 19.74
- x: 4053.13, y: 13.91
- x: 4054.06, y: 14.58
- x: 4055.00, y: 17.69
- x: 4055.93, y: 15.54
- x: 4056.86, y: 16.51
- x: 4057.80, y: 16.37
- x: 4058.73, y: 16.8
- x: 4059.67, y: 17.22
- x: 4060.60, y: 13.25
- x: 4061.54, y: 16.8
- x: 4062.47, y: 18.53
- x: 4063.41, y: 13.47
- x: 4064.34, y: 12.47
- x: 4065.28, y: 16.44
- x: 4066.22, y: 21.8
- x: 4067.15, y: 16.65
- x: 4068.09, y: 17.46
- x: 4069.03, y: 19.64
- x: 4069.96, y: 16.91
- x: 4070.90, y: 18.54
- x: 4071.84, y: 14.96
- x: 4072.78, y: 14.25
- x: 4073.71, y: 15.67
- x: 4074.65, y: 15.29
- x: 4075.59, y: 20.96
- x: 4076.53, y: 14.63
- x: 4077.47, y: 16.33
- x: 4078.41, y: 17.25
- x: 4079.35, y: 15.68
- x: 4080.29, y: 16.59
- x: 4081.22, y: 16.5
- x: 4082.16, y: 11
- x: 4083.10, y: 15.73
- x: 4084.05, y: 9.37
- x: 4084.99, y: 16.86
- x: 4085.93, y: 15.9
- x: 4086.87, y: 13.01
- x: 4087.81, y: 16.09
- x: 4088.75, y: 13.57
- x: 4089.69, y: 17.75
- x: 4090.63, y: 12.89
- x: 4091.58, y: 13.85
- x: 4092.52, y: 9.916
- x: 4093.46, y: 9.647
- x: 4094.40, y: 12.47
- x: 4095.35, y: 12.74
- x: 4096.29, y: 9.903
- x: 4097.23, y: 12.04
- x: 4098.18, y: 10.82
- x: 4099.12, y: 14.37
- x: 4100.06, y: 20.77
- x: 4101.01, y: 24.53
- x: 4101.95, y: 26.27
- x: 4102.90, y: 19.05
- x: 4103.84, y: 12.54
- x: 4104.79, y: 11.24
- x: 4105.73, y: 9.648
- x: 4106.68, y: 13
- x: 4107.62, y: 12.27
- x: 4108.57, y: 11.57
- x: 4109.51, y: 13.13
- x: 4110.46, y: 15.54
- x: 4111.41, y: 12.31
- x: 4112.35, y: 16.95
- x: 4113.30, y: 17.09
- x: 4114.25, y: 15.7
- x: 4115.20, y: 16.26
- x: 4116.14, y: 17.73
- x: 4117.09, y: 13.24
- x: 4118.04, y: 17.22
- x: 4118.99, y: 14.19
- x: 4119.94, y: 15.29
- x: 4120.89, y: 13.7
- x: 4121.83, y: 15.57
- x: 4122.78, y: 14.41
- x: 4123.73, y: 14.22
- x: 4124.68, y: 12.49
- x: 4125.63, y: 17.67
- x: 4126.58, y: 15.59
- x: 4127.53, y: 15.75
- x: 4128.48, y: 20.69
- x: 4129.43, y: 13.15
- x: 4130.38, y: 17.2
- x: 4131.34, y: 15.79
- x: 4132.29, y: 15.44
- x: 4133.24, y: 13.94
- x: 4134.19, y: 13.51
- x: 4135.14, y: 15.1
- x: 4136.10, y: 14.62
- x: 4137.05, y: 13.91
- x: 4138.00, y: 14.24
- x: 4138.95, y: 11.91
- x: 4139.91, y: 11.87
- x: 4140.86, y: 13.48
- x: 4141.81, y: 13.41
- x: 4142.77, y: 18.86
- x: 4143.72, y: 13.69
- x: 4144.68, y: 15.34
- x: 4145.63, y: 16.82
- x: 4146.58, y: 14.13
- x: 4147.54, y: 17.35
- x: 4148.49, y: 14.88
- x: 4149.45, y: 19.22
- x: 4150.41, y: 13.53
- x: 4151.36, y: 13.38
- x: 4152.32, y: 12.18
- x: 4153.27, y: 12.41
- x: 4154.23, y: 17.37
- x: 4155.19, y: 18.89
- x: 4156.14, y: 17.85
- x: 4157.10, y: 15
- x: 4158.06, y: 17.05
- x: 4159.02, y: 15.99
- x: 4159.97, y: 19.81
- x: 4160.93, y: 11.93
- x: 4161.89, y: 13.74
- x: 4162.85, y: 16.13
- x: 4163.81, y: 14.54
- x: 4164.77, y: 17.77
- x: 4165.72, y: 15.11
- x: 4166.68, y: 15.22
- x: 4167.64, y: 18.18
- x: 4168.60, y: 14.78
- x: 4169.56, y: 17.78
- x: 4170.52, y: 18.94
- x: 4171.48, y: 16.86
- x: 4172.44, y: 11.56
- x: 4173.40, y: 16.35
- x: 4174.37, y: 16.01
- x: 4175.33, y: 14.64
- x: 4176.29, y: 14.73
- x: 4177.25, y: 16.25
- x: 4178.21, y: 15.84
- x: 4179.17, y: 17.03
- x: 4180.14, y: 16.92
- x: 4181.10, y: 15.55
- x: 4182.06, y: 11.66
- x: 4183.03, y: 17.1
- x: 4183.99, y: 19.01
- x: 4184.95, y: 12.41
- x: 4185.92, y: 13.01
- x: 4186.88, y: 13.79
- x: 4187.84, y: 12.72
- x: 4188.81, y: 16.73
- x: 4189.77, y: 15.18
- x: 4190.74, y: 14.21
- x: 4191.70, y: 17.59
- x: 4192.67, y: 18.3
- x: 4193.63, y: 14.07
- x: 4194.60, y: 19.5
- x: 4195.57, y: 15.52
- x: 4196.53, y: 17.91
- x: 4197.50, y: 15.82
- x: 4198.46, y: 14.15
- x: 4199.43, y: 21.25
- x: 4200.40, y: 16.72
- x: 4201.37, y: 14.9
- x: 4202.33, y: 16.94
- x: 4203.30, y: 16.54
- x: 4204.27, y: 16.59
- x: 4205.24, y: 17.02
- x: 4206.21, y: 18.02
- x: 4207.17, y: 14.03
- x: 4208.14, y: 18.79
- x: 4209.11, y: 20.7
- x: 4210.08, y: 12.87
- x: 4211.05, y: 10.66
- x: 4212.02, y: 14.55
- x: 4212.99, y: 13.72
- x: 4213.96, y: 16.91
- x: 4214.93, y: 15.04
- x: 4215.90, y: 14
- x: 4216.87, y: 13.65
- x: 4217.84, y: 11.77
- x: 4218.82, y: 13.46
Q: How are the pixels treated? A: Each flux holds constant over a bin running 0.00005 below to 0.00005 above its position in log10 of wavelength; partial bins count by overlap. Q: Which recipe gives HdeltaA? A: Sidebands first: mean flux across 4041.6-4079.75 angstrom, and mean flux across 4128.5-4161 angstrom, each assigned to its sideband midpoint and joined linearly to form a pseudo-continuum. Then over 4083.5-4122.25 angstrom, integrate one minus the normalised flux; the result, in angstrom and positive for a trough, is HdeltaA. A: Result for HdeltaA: 2.9 angstrom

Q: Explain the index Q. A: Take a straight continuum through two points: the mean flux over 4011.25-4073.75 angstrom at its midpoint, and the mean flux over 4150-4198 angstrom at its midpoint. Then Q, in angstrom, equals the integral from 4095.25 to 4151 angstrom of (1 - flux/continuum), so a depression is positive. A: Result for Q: 3.1 angstrom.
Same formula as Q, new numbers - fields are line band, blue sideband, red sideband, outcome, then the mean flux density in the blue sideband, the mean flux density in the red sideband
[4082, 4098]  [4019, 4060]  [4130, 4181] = 2.7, 16.1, 15.4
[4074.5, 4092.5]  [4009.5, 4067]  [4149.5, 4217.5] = 1.1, 16.2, 15.7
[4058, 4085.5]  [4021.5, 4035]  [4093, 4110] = -2.4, 15.7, 14.2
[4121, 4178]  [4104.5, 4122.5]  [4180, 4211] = -1.2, 14.3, 16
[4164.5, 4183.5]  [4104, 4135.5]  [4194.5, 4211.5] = 0.0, 14.7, 16.5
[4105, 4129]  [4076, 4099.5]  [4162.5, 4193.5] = -0.6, 13.8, 15.7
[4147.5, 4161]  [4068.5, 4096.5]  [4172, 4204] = -0.3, 14.8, 15.8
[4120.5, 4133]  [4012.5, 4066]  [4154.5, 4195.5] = 0.4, 16.2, 15.9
